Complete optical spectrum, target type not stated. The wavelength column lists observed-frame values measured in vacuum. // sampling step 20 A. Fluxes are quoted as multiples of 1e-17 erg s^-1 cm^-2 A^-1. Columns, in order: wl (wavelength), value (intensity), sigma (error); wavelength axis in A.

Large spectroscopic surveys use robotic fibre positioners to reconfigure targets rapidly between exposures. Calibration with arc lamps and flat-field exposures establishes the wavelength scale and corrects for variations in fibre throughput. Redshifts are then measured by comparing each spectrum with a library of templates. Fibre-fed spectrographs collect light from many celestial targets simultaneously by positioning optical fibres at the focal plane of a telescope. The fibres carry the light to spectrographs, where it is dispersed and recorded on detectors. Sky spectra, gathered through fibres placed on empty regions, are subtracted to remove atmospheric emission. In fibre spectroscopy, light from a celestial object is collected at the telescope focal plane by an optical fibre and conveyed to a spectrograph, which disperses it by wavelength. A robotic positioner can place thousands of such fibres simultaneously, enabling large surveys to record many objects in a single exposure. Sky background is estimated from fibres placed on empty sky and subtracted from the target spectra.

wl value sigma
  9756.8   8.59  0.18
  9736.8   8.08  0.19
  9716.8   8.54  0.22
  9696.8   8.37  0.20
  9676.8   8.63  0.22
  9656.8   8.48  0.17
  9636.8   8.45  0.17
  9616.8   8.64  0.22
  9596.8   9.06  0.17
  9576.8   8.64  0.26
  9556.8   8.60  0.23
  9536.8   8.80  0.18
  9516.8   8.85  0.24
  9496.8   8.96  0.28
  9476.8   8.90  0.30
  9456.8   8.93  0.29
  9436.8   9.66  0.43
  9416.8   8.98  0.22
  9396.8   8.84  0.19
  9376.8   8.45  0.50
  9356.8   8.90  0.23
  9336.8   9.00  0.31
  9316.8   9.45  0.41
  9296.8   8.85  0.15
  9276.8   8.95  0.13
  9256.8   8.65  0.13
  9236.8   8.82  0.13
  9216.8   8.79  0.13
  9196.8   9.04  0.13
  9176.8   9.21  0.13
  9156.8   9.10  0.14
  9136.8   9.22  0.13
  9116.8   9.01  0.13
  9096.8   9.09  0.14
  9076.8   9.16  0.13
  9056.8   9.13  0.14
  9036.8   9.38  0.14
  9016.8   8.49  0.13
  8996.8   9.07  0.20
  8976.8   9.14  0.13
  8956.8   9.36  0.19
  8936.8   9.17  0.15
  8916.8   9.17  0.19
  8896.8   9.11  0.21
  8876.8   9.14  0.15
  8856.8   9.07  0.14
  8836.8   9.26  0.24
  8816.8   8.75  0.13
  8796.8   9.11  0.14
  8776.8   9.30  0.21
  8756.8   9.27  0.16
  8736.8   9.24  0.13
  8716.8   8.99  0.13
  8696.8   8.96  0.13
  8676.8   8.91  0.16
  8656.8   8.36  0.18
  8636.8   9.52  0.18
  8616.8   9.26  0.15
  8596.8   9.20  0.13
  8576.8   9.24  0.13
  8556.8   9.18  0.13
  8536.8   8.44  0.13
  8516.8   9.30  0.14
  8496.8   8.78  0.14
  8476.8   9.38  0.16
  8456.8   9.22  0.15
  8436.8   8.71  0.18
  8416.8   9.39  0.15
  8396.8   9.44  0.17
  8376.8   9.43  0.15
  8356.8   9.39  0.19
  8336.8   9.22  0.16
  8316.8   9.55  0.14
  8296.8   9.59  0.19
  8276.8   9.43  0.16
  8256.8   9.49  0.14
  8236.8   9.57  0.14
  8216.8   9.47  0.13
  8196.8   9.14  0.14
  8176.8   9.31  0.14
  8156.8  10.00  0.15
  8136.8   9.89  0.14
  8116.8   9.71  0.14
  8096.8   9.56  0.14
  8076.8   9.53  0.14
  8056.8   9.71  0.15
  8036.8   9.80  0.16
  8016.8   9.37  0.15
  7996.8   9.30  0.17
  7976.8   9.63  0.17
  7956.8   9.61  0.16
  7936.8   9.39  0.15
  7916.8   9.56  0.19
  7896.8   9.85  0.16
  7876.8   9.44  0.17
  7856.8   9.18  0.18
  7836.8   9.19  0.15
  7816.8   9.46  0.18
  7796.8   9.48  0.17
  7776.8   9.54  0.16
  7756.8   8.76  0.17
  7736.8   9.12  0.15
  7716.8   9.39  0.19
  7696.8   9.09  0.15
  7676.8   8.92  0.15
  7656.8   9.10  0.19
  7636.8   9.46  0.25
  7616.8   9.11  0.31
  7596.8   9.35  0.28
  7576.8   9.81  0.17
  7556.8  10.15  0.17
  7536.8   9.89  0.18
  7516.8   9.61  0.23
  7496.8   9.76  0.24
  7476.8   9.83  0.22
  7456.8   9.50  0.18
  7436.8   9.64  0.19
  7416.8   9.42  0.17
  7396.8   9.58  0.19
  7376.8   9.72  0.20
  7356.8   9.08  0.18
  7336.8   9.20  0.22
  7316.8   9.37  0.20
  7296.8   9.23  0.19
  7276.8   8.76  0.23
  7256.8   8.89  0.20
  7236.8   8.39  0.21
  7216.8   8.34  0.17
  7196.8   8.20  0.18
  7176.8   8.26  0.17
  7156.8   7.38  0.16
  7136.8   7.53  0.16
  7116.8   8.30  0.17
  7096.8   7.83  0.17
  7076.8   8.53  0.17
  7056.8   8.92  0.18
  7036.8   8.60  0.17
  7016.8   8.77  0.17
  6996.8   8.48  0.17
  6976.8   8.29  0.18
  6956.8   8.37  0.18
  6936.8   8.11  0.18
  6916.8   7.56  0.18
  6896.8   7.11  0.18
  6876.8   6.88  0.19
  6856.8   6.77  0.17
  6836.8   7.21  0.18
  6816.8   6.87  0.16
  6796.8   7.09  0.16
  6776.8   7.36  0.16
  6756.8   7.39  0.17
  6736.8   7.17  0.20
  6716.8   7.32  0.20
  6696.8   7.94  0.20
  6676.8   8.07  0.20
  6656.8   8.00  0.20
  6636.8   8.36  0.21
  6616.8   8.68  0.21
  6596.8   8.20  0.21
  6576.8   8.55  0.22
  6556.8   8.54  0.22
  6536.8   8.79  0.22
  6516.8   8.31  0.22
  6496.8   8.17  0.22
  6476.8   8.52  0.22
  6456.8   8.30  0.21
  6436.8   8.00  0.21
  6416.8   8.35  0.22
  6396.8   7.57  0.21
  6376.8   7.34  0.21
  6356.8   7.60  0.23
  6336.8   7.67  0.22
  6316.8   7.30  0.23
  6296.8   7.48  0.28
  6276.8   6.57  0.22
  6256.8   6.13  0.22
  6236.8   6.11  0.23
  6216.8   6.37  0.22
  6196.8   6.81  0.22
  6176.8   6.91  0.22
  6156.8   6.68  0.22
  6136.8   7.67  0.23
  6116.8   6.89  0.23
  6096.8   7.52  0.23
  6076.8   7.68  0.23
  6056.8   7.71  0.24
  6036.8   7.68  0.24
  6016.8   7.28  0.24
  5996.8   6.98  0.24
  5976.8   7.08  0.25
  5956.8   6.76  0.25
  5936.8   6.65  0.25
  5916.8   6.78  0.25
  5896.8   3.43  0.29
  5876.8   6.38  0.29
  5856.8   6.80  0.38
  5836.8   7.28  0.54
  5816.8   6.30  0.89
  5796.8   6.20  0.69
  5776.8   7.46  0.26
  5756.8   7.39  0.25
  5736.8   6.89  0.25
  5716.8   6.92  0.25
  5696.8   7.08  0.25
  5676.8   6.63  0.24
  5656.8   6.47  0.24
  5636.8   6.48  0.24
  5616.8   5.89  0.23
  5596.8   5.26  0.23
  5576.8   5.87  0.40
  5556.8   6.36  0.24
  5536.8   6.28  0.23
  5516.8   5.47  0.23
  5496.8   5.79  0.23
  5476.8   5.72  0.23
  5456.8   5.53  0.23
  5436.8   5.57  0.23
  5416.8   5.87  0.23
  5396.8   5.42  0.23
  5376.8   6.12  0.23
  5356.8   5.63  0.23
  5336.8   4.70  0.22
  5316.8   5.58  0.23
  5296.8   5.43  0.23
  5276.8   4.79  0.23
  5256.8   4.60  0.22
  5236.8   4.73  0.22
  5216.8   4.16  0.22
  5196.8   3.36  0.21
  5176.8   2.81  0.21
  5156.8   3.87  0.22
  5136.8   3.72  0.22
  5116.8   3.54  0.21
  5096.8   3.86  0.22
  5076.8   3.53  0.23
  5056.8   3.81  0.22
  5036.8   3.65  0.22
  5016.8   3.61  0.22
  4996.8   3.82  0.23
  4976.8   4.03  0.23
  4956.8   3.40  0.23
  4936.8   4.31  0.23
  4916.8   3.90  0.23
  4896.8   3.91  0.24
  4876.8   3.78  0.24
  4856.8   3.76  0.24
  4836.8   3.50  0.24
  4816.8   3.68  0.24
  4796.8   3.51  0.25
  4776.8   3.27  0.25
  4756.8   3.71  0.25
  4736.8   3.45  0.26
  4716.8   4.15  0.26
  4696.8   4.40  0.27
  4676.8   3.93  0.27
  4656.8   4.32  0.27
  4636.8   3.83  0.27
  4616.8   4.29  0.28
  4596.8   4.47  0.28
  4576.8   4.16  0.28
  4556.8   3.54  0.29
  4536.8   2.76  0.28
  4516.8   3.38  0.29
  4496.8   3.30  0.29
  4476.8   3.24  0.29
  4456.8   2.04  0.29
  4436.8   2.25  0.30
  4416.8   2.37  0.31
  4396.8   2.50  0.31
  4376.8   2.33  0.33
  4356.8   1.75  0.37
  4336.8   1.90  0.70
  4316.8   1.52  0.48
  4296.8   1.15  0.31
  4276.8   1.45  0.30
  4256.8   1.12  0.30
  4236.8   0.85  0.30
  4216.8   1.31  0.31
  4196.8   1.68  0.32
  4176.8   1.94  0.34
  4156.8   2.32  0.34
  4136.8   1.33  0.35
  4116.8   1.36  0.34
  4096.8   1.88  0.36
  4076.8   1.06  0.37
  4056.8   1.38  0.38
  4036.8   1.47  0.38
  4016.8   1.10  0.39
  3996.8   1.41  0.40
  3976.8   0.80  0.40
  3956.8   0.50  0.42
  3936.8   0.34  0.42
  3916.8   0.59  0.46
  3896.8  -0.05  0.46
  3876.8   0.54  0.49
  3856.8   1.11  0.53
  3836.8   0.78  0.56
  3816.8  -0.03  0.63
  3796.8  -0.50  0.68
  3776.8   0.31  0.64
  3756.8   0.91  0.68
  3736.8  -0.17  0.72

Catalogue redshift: 0.00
